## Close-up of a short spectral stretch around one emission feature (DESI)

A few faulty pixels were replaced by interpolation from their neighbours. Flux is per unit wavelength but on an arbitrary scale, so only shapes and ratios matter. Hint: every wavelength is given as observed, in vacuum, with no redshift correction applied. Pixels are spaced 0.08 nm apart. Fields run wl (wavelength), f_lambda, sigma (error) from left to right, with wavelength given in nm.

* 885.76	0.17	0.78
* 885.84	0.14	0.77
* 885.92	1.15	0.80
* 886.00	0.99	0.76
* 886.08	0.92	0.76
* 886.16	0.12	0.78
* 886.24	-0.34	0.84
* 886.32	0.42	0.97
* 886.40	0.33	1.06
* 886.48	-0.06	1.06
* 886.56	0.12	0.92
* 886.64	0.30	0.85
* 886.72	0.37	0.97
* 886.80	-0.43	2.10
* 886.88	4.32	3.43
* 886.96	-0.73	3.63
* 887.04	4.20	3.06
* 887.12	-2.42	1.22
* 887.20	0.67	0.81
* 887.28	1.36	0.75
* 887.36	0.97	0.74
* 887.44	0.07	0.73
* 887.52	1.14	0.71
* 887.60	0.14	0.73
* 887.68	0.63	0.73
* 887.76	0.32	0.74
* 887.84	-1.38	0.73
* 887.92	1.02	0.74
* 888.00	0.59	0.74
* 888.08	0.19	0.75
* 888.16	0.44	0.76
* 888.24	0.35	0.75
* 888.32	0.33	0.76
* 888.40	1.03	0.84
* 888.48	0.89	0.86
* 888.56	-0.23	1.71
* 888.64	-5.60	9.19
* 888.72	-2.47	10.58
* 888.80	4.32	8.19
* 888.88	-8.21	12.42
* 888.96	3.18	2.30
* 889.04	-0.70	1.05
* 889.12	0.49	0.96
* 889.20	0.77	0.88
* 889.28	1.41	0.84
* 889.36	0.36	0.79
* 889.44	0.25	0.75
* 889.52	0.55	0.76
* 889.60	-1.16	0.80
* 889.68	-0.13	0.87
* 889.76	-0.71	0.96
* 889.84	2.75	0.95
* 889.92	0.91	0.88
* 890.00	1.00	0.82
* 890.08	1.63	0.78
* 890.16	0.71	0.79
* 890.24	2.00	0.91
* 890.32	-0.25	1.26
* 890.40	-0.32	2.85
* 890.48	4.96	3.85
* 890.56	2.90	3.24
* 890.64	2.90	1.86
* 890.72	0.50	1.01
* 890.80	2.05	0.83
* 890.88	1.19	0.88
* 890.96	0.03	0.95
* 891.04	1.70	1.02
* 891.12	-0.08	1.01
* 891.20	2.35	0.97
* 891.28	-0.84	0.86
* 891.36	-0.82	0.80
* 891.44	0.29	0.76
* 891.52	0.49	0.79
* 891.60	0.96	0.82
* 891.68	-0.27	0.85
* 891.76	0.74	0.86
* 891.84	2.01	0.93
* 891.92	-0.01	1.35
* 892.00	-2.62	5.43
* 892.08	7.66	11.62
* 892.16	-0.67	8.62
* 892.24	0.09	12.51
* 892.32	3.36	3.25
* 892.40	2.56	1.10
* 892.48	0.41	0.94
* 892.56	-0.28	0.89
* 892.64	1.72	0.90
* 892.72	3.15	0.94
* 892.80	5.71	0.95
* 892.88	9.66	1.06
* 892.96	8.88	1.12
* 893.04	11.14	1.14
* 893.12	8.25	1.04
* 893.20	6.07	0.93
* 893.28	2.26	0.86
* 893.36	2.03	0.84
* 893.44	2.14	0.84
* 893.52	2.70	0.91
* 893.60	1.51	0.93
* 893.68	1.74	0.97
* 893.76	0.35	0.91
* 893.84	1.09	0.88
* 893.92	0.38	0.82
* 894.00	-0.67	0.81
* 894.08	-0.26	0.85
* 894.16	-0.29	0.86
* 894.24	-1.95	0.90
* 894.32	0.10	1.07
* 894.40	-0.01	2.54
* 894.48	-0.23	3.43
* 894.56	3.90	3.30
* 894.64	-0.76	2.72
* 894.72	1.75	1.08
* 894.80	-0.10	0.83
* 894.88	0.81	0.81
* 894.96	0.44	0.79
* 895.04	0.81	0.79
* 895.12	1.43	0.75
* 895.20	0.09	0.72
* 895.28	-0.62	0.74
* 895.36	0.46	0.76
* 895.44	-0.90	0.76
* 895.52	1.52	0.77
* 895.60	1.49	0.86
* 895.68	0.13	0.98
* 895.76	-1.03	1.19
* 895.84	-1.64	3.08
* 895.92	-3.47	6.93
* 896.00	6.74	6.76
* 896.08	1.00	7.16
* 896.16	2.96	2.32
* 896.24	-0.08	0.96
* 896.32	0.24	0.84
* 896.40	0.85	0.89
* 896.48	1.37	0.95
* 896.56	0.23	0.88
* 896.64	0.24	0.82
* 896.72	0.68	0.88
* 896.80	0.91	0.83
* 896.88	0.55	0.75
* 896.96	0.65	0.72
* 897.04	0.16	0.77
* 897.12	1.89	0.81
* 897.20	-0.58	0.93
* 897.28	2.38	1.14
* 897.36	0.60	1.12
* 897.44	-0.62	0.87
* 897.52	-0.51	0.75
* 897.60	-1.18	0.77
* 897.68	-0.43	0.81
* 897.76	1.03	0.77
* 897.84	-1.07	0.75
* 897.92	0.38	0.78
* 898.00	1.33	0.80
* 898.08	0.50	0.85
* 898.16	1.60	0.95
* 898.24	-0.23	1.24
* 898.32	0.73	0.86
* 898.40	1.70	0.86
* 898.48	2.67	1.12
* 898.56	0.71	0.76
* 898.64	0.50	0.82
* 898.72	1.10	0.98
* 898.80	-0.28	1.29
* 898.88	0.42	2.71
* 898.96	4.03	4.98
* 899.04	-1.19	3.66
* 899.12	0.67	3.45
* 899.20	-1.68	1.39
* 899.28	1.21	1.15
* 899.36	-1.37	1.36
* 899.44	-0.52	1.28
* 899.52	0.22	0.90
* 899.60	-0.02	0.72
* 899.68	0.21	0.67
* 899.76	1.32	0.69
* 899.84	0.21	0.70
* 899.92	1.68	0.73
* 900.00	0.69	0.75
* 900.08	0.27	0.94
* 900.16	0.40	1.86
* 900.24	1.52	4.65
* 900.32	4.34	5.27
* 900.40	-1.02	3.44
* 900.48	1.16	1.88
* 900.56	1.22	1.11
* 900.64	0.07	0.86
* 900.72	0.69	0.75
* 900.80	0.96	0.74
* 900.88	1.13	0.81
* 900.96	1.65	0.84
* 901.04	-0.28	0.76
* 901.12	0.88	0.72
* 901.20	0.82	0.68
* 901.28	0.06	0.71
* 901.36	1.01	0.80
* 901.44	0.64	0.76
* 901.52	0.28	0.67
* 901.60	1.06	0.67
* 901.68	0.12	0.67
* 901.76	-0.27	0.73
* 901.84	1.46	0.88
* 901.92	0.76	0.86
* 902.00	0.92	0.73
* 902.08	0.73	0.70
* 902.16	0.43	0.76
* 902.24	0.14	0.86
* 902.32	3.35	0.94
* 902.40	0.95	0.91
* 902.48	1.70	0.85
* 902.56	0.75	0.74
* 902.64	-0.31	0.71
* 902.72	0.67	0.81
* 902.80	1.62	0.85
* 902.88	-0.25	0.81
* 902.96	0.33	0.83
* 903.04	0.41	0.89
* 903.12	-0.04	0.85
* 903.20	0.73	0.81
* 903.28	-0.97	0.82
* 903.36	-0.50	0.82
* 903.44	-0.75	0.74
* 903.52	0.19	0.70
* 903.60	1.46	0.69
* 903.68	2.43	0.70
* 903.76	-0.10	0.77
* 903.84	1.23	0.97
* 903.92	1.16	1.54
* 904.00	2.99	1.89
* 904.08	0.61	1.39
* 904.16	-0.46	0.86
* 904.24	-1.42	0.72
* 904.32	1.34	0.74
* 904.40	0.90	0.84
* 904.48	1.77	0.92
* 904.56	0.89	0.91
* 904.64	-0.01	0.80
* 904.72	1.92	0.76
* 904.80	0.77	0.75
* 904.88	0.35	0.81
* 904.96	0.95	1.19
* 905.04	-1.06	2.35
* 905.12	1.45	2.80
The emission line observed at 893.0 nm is [O III] 5007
